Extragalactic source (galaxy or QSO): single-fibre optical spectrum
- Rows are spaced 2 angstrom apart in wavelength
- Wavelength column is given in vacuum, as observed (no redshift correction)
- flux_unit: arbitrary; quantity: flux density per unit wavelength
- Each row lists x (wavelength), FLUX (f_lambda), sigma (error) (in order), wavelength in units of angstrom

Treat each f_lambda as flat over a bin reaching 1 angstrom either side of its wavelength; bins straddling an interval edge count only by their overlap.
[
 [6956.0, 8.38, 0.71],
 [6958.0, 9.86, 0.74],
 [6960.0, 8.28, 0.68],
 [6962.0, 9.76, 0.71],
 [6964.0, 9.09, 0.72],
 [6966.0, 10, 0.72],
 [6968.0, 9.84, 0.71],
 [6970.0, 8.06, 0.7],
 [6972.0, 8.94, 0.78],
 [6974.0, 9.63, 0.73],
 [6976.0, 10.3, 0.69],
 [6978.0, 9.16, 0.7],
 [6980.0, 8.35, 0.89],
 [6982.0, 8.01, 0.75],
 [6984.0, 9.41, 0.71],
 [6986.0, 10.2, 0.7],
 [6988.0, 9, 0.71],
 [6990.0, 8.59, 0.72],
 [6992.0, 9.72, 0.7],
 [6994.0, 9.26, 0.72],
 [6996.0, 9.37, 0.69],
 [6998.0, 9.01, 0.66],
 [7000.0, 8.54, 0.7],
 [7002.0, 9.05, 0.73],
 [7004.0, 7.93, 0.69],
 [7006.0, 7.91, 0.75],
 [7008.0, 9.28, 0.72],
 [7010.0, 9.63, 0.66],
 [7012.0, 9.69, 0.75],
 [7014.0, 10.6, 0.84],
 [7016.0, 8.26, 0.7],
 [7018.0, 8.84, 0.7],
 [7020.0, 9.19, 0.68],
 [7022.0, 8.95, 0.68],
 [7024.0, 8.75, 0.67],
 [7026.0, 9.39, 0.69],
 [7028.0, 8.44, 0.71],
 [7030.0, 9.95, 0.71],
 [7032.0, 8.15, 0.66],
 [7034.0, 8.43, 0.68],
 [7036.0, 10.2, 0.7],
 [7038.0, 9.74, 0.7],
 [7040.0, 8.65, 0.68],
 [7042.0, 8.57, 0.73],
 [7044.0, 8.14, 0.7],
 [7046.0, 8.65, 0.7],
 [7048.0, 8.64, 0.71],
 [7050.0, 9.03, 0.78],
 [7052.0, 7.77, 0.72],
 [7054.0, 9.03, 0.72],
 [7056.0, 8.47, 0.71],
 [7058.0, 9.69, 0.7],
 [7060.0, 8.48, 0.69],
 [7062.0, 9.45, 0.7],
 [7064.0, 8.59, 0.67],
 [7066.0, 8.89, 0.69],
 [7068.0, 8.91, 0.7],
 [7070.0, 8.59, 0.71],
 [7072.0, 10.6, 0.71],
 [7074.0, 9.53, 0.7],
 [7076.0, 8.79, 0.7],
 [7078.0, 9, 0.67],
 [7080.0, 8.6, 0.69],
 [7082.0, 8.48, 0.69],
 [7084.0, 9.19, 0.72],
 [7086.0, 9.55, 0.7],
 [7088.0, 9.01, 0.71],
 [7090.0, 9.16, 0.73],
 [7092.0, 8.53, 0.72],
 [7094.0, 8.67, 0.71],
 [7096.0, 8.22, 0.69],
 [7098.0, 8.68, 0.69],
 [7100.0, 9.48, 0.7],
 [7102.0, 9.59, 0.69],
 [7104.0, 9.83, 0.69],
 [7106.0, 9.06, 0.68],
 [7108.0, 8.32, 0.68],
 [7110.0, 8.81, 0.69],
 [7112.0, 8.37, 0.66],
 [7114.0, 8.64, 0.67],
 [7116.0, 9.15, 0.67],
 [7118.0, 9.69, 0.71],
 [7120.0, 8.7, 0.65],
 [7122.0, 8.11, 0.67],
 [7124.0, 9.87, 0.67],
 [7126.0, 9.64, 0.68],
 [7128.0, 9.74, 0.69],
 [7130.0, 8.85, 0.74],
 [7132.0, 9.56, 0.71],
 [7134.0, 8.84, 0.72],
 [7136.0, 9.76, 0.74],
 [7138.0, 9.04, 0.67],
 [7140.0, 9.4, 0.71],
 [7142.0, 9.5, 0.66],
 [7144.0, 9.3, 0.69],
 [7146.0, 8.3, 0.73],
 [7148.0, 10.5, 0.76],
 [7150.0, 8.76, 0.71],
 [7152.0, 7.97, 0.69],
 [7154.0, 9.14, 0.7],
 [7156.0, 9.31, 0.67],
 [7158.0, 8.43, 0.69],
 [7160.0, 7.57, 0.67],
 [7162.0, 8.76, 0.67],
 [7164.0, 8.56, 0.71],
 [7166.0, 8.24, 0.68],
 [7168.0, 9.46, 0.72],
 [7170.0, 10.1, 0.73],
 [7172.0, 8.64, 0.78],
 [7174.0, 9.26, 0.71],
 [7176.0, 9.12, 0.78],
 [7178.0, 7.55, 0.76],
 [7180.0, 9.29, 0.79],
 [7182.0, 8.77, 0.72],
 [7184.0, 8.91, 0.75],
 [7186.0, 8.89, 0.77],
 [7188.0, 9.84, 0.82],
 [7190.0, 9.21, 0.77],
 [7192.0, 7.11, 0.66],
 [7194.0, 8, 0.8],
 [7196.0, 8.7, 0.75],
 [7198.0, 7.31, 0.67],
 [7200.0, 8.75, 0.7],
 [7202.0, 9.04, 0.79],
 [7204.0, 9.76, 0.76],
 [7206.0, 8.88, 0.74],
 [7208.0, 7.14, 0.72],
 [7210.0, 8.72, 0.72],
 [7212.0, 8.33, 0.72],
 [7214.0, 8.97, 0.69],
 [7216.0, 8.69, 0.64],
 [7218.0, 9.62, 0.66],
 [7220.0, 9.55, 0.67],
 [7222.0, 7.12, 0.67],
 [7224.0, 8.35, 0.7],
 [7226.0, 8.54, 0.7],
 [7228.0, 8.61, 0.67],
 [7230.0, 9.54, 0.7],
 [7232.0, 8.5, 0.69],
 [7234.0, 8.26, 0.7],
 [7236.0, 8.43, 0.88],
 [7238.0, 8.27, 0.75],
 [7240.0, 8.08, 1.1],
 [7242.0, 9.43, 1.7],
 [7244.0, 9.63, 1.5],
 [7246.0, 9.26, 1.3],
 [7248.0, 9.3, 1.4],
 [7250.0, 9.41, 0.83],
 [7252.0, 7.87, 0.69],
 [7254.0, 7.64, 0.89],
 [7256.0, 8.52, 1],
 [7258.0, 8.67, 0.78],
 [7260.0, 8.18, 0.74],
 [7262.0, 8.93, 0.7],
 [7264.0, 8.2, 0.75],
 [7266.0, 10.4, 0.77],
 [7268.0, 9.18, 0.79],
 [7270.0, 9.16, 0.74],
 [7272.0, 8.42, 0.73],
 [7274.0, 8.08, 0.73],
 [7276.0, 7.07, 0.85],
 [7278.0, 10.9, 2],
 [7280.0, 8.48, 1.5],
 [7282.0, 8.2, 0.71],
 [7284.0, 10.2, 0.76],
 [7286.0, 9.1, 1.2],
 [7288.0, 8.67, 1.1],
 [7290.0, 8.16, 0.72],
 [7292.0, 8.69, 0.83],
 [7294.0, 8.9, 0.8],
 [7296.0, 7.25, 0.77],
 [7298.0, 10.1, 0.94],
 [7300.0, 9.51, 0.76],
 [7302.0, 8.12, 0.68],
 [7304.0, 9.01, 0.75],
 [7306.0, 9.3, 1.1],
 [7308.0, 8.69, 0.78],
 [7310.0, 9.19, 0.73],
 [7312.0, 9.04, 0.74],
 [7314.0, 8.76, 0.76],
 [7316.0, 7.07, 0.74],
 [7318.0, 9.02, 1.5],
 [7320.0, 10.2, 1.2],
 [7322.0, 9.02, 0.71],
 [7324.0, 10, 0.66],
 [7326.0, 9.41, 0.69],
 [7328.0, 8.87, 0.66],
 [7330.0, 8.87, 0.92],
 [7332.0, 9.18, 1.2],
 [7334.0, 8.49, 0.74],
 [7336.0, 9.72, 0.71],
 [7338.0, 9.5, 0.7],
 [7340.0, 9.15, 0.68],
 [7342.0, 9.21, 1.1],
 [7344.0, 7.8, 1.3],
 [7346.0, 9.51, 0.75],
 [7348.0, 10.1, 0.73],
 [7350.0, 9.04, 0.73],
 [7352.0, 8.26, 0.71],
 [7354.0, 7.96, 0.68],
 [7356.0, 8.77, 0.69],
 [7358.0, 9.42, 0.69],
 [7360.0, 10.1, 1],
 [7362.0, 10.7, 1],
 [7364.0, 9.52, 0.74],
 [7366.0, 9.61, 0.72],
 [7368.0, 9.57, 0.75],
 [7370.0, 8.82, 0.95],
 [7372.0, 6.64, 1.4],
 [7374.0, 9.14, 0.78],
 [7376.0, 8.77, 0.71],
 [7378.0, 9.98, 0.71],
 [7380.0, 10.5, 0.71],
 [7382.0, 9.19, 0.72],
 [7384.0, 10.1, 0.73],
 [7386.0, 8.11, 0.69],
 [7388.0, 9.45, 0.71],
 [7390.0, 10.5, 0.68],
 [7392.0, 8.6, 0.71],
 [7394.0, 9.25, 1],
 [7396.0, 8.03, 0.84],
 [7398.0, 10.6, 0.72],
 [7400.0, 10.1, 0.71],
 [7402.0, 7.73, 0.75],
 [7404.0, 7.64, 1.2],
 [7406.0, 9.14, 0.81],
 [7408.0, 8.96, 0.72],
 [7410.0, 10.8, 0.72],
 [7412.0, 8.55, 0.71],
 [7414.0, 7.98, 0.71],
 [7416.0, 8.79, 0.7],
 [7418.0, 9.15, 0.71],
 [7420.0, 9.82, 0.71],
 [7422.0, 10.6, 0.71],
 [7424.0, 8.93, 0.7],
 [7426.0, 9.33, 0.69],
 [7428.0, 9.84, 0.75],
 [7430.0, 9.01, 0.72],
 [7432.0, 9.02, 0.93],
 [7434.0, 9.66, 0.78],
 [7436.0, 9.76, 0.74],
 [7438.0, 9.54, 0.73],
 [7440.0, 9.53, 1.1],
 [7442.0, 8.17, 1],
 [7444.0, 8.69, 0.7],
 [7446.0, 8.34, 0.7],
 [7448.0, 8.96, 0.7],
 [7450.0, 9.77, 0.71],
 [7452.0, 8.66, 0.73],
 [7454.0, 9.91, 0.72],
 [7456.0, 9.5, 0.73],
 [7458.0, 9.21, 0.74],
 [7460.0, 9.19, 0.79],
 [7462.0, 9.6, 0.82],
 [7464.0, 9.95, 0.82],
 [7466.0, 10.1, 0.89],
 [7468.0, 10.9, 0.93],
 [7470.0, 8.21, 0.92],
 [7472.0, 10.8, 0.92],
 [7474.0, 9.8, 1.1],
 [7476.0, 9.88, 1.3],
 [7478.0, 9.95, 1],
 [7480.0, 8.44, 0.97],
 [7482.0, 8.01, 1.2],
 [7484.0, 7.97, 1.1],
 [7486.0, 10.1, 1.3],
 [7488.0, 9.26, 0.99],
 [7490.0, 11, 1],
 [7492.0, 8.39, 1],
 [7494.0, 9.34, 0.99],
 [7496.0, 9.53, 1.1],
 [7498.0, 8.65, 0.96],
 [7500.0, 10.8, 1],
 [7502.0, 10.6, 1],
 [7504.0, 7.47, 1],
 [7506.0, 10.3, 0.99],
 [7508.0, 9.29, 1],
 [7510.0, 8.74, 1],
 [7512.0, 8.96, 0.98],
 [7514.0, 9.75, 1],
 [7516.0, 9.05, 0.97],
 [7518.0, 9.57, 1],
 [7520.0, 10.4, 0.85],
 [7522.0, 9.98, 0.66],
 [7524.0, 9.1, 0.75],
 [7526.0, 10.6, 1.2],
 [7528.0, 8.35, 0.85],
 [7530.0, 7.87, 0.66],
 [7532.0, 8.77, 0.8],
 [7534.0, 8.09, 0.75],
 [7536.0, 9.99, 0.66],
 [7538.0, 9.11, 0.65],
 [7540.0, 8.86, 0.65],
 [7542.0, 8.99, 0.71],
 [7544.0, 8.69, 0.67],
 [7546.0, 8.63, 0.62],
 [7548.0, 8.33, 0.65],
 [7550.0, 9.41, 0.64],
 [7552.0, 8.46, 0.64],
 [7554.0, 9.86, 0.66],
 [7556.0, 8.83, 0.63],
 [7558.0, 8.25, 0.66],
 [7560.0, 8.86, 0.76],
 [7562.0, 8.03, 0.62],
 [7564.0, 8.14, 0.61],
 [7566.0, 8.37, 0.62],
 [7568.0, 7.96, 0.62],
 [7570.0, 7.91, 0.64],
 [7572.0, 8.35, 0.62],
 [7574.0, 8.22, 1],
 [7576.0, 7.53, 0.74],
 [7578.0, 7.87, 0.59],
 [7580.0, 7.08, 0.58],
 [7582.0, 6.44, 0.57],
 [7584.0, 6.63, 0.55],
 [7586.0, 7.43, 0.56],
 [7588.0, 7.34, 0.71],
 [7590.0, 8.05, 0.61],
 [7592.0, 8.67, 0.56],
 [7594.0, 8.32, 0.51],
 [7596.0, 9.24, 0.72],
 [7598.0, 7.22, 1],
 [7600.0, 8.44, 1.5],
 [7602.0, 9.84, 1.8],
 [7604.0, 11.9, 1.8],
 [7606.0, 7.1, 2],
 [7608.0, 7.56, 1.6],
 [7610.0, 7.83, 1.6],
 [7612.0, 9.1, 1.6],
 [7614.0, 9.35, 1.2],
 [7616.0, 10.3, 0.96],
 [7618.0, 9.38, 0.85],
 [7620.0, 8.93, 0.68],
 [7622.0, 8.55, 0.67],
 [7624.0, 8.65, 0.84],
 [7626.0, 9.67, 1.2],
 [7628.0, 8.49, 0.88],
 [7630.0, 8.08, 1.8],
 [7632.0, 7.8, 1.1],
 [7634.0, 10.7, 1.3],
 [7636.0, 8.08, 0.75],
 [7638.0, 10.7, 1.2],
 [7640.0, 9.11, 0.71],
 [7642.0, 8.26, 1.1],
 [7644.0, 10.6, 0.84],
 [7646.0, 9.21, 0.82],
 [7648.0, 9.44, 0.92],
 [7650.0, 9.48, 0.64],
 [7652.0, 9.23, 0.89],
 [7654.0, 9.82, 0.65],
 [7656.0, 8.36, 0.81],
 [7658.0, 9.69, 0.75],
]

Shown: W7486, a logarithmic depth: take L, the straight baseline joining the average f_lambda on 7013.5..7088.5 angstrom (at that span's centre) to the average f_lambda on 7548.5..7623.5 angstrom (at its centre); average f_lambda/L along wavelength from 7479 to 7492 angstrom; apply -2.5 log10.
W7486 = -0.070 mag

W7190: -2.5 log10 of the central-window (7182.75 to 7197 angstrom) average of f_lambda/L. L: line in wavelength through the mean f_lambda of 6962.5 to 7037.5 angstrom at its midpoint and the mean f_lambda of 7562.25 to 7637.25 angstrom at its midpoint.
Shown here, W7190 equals 0.03 mag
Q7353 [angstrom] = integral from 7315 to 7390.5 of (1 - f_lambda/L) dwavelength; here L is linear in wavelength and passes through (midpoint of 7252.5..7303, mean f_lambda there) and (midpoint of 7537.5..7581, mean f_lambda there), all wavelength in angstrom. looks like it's -4.6 angstrom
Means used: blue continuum 8.74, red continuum 8.44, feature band 9.18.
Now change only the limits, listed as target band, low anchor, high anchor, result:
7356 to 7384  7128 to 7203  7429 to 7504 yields -0.50 angstrom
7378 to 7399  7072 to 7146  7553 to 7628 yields -1.85 angstrom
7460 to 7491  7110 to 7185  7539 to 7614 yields -4.01 angstrom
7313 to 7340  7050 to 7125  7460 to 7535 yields 0.36 angstrom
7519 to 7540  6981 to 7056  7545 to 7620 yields -1.90 angstrom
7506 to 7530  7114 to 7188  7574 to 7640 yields -2.21 angstrom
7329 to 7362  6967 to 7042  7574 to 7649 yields -1.11 angstrom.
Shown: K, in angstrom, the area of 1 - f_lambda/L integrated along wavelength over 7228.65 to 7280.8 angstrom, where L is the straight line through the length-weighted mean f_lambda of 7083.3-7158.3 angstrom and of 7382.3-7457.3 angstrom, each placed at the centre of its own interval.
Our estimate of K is 2.1 angstrom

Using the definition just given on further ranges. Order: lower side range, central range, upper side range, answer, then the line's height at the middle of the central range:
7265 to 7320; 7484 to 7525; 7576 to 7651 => -3.5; 8.73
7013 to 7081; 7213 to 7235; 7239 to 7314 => 0.4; 8.87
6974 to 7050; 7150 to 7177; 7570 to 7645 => 0.3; 8.91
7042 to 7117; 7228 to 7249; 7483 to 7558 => 0.4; 9.01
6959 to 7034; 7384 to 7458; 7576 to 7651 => -3.4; 8.79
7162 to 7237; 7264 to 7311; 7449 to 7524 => 0.3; 8.94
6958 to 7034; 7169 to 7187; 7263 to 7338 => 0.1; 9.01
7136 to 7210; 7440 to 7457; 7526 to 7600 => -1.2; 8.46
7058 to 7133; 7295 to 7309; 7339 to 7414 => 0.4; 9.13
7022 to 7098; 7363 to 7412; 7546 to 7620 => -3.4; 8.59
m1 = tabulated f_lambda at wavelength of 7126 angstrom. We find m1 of 9.64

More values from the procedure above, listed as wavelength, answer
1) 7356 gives 8.77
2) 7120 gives 8.7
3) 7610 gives 7.83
